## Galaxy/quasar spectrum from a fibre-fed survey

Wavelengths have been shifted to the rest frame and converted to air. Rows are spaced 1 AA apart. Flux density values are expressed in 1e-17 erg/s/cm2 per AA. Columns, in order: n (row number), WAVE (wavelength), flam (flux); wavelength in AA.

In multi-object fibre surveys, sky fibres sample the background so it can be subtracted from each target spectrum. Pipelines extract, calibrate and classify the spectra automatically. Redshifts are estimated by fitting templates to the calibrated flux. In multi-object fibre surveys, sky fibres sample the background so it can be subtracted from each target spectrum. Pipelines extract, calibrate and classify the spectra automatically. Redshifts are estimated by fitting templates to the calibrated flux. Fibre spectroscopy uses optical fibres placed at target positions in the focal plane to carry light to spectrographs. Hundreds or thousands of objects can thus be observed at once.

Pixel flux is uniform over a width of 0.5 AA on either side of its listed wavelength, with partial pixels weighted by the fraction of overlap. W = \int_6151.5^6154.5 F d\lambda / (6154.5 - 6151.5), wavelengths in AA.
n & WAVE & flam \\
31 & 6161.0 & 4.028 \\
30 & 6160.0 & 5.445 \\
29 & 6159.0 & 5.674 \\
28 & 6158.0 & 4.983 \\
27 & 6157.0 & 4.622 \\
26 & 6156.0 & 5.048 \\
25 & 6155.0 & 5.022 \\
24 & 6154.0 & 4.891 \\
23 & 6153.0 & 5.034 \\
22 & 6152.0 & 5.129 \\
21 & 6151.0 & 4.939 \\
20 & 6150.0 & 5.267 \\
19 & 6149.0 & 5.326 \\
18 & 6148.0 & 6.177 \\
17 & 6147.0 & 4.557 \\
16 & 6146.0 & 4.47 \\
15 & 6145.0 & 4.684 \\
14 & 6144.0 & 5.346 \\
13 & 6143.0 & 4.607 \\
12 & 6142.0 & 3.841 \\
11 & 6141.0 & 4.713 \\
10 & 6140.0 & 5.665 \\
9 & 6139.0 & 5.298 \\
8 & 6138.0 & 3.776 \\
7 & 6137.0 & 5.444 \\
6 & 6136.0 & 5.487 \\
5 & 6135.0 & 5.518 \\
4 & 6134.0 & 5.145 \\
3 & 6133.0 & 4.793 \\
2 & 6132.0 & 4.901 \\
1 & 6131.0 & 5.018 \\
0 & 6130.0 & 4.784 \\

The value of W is 5.02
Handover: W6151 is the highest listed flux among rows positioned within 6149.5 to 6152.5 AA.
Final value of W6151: 5.267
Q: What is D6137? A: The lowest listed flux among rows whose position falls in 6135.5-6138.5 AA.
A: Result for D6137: 3.776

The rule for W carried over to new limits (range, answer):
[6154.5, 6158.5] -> 4.92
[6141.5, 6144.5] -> 4.6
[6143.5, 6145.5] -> 5.02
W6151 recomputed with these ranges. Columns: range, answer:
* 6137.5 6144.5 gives 5.665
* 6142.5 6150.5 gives 6.177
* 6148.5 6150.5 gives 5.326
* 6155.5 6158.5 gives 5.048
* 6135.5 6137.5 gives 5.487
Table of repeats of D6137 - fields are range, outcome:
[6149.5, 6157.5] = 4.622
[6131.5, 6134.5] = 4.793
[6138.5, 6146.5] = 3.841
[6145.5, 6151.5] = 4.47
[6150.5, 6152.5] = 4.939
